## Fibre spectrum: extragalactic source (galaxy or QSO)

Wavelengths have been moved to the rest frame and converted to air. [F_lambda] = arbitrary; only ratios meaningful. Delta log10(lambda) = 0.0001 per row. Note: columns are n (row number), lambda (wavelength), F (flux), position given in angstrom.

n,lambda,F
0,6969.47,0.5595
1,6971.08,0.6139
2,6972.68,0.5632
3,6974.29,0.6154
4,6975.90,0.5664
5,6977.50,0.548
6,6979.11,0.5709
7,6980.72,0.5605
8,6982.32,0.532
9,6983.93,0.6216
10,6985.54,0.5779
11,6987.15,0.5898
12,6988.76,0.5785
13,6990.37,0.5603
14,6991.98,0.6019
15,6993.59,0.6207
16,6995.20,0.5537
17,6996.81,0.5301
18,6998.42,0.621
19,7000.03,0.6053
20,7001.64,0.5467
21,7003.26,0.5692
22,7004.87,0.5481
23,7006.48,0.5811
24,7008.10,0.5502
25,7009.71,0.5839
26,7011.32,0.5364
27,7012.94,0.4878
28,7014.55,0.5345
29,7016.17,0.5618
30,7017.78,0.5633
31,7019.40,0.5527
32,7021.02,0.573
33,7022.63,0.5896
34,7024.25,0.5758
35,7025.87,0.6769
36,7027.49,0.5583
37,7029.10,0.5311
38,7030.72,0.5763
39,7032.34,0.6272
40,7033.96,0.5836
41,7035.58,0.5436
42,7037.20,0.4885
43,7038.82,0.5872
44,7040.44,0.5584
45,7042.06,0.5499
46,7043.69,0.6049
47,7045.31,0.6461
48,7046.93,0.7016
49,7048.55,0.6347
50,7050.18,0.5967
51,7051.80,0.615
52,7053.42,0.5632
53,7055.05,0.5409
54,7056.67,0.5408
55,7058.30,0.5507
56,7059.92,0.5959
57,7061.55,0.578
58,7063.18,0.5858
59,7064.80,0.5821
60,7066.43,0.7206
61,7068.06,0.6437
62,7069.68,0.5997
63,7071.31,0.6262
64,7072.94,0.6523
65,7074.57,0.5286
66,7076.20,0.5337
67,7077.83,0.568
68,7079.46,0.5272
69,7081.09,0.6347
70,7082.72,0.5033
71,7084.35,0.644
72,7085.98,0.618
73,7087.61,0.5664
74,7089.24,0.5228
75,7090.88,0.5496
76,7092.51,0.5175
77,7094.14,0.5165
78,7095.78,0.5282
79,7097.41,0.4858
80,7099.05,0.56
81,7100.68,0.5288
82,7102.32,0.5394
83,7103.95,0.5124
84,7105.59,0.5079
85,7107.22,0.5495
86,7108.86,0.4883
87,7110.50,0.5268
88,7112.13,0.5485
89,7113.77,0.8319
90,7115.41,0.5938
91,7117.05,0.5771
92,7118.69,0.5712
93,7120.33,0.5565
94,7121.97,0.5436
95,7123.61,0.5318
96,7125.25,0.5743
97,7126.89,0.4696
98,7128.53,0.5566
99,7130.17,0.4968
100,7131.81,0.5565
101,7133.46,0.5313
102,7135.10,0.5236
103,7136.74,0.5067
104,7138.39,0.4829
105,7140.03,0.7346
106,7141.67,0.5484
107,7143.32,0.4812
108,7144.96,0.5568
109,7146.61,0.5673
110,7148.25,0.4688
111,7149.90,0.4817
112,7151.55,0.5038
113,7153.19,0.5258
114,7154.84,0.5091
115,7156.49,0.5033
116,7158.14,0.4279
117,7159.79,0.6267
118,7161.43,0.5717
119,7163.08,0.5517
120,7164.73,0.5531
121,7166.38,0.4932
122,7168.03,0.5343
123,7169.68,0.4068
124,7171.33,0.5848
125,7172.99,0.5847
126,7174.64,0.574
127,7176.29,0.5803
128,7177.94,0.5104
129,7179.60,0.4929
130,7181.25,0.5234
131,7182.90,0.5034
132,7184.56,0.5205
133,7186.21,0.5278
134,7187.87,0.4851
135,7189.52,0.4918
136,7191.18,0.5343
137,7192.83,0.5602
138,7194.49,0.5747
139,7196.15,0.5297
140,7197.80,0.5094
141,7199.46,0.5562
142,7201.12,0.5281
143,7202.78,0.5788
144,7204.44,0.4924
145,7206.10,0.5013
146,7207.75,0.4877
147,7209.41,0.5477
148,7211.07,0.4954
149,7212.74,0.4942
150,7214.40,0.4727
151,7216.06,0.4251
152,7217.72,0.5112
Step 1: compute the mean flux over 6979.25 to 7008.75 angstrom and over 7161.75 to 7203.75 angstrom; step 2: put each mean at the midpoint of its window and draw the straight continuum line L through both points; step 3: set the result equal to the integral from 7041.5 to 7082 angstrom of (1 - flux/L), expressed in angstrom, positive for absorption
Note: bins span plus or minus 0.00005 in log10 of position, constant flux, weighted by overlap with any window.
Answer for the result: -2.71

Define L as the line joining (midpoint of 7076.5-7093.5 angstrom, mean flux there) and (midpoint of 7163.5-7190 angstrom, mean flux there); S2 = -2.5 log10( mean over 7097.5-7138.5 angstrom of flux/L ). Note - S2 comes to 0.01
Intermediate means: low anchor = 0.564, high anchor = 0.524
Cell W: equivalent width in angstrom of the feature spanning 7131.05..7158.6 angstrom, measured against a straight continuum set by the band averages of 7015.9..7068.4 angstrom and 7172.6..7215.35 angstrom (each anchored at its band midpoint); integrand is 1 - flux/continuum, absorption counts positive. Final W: 1.0 angstrom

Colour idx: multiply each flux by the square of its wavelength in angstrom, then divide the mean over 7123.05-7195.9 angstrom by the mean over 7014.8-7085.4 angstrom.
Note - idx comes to 0.93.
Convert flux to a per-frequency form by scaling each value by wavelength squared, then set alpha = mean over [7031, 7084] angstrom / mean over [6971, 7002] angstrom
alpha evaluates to 1.0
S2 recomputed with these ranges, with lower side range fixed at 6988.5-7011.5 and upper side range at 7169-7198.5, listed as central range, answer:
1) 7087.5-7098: 0.05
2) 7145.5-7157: 0.05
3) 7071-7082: -0.05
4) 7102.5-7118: -0.05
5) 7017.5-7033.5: -0.03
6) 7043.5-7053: -0.13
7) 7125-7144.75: 0.00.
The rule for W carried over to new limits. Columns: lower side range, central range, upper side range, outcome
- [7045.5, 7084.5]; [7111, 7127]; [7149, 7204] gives -0.6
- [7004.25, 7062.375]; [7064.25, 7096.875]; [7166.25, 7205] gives -1.0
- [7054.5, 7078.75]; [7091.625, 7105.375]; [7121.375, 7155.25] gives 1.0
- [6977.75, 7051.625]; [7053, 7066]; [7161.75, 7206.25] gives -0.2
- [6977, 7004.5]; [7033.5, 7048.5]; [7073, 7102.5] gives -0.7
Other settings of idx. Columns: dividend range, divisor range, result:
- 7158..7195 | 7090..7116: 0.99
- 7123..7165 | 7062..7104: 0.95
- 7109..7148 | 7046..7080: 0.95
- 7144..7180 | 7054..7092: 0.93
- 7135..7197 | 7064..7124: 0.95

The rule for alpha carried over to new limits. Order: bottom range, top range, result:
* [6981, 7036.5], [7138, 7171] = 0.96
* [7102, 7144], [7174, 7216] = 0.96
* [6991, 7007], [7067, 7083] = 1.04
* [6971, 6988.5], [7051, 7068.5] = 1.05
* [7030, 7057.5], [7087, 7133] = 0.95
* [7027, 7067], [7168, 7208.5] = 0.94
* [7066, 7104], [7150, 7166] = 0.95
